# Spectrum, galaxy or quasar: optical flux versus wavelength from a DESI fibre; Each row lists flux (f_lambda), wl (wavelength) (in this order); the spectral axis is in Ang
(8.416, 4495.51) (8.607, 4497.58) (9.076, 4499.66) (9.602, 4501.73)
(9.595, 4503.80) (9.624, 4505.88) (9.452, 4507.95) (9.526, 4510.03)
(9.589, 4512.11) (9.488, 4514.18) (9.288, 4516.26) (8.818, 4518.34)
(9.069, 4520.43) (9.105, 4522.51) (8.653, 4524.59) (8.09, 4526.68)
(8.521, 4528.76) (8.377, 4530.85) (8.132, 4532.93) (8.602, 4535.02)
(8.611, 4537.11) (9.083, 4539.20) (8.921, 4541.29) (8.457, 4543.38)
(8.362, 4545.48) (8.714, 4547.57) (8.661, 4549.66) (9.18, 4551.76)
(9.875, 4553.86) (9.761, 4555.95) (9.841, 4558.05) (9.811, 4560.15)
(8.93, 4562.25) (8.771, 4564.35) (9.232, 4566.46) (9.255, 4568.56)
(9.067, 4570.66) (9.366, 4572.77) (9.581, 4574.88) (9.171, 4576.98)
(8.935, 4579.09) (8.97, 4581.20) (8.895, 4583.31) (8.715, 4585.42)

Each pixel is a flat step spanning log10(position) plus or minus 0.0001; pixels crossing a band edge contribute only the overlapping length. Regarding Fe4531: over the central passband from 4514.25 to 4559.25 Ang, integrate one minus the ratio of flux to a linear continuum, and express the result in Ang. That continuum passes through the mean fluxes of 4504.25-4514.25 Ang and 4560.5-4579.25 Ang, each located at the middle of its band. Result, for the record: 2.4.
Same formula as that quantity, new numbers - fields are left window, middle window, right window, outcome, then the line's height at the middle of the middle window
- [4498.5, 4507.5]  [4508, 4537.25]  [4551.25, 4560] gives 2.07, 9.55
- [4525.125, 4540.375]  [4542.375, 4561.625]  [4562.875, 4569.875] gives -0.76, 8.83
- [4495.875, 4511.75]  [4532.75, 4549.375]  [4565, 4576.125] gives 1.18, 9.3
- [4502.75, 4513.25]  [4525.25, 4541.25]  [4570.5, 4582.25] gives 1.53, 9.42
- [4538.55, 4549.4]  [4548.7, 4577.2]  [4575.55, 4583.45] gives -1.45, 8.88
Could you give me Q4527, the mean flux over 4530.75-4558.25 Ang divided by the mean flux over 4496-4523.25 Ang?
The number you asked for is 0.96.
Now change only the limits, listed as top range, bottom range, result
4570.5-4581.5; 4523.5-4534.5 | 1.10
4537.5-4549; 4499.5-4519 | 0.92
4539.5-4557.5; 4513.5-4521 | 0.99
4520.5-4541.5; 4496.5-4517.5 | 0.92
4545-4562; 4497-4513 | 0.99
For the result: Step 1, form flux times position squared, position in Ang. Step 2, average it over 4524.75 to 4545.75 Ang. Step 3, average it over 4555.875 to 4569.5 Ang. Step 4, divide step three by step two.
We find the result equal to 1.1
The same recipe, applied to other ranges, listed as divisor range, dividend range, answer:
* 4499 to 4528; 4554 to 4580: 1.04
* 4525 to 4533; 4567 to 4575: 1.13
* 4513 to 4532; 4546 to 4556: 1.05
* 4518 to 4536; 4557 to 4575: 1.10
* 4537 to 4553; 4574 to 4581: 1.06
